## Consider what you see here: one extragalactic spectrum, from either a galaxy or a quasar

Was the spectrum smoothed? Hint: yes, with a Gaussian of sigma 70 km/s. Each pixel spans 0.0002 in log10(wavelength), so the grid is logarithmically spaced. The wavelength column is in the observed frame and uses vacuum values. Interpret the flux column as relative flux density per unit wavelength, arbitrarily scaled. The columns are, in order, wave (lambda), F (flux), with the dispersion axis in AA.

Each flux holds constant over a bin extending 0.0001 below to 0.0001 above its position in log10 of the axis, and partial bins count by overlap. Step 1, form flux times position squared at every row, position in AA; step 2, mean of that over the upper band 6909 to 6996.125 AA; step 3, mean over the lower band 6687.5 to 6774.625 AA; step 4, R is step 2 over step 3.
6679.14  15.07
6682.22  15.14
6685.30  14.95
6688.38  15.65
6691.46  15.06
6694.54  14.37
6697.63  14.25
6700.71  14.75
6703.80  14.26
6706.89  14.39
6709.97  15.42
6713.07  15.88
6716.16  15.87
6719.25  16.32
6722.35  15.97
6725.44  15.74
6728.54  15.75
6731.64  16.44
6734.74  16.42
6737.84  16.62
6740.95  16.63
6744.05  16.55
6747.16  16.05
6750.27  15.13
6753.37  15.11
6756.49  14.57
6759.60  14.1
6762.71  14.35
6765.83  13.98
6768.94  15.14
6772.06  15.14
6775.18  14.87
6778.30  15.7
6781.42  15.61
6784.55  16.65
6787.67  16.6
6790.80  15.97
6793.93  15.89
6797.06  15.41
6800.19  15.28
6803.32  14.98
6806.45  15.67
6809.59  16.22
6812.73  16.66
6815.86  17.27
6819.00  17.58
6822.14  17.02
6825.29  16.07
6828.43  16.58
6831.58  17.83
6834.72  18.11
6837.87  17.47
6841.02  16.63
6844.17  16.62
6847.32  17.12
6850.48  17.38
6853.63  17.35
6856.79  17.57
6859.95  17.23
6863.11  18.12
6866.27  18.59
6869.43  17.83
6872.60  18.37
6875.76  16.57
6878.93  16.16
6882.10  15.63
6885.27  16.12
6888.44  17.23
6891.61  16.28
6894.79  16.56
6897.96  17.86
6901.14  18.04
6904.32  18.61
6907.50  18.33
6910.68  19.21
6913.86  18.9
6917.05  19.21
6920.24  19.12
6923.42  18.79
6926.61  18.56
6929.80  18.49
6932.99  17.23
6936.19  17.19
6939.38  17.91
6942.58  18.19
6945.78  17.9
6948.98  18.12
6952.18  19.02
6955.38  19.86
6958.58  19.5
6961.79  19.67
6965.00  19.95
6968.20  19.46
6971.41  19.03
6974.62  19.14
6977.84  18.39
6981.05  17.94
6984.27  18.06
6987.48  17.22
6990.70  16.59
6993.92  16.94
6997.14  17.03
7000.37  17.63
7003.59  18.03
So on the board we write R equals 1.29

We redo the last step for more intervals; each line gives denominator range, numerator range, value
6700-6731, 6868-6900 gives 1.14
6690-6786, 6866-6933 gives 1.21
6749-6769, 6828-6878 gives 1.23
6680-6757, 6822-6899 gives 1.15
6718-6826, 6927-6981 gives 1.25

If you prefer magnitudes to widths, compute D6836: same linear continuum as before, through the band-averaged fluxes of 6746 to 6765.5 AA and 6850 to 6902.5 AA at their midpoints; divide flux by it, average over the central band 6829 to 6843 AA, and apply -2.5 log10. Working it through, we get -0.06 mag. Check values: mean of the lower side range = 14.8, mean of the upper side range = 17.2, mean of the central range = 17.4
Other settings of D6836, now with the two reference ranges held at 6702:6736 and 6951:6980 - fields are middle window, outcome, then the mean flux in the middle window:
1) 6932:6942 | 0.08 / 17.5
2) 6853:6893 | 0.05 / 17.2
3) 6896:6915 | 0.00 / 18.5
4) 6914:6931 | -0.01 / 18.8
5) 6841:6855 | 0.03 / 17.1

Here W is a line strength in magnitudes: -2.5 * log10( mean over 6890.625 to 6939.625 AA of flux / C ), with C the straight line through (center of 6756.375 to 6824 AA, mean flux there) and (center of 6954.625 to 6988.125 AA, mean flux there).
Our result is -0.01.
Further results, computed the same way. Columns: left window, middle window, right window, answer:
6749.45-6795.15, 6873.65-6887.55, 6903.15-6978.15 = 0.08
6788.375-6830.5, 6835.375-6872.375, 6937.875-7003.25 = -0.04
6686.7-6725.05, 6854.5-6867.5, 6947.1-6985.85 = -0.02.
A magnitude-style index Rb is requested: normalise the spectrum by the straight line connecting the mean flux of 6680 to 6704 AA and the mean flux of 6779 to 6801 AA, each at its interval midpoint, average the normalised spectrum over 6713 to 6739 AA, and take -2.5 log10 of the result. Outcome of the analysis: -0.063 mag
